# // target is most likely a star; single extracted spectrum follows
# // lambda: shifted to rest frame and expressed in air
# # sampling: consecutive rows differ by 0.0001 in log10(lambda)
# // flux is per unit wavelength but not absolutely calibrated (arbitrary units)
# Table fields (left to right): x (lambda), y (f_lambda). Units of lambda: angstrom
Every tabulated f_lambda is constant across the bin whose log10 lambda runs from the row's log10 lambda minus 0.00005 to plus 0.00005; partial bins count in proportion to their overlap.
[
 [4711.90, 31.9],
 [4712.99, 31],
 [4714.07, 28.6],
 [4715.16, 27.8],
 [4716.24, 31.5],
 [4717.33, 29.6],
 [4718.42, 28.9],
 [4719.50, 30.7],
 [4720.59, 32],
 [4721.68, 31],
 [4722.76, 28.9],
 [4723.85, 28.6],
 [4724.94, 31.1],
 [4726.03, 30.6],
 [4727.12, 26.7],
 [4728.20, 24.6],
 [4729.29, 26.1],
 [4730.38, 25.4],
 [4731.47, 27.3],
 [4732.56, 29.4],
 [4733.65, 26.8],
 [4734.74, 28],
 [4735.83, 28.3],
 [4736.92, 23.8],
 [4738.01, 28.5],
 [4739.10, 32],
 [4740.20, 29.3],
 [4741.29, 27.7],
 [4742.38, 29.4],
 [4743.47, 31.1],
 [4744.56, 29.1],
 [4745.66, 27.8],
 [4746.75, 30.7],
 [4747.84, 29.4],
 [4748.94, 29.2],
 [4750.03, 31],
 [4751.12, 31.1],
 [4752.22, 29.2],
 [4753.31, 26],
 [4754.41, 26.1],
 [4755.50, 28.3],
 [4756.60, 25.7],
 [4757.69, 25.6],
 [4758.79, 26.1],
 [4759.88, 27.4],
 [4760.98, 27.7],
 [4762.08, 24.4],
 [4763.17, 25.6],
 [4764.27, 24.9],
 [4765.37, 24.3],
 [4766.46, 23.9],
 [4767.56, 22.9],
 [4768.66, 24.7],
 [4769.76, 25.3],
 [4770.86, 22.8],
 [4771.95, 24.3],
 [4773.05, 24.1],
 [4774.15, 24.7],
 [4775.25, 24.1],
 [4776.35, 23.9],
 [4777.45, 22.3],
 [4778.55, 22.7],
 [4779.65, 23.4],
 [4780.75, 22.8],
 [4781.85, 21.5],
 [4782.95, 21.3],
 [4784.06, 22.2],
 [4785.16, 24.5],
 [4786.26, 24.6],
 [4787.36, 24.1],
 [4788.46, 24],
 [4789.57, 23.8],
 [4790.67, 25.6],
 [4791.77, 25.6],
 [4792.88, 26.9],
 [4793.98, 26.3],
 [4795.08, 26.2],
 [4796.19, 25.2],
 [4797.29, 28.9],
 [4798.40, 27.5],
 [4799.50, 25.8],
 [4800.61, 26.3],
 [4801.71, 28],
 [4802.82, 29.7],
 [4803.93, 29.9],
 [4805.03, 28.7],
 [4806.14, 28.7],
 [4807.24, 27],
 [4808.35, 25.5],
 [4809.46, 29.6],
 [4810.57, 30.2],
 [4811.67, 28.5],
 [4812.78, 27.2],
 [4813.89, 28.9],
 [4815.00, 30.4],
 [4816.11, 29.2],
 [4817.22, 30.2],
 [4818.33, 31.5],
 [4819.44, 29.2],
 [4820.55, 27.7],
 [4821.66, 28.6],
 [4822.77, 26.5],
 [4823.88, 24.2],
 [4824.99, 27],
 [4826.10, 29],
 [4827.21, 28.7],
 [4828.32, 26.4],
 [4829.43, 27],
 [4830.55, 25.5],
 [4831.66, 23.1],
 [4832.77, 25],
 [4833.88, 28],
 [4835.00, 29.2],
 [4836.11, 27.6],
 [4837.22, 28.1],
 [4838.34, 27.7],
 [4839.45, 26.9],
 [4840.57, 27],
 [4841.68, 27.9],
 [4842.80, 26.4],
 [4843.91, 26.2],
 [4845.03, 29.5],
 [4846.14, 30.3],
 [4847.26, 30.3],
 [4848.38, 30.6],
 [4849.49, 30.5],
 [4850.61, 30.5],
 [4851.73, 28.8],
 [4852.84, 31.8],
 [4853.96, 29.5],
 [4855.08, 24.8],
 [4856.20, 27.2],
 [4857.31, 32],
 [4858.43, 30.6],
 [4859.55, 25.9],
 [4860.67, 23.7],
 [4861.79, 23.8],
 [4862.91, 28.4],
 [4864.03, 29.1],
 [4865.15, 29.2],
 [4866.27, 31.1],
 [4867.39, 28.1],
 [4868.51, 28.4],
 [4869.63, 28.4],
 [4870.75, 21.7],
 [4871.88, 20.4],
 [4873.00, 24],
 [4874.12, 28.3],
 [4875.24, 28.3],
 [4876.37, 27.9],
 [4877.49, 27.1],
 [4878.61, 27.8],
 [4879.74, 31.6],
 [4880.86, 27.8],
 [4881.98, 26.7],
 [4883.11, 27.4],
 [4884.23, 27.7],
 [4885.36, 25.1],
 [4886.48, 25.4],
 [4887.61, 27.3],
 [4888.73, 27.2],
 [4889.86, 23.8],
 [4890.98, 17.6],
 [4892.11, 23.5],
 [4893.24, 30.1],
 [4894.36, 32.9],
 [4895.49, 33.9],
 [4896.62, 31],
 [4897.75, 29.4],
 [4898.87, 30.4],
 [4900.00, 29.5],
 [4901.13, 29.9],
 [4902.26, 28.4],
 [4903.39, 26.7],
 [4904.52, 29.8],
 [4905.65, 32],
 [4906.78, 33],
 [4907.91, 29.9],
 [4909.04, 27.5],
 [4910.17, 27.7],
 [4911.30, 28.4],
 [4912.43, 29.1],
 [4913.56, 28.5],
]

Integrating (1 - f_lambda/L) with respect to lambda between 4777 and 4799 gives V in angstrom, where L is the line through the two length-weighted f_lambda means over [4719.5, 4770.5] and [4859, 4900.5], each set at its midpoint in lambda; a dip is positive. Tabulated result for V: 2.5 angstrom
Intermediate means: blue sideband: 27.7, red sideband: 27.3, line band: 24.5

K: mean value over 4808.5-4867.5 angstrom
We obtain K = 28.2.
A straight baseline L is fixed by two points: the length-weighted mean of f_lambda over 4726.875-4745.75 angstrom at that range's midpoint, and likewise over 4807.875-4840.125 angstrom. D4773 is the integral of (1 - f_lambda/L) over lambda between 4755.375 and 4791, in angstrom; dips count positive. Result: 4.5 angstrom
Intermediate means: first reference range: 27.9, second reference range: 27.8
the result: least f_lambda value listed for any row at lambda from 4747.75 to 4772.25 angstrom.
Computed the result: 22.8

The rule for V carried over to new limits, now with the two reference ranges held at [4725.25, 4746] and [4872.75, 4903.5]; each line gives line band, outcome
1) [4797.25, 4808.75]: 0.1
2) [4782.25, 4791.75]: 1.4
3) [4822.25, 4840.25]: 0.7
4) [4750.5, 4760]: 0.2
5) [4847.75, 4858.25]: -0.6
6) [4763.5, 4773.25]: 1.3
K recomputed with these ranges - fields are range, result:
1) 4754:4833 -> 26.1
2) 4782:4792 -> 23.8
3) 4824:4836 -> 26.8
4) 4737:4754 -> 29.2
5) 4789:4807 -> 27.1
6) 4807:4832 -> 27.9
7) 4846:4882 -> 28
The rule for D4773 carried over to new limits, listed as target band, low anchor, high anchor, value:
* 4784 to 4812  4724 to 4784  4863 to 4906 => 0.2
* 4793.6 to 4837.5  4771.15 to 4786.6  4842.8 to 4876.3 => -4.1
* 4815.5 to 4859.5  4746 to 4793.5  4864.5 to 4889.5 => -2.9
